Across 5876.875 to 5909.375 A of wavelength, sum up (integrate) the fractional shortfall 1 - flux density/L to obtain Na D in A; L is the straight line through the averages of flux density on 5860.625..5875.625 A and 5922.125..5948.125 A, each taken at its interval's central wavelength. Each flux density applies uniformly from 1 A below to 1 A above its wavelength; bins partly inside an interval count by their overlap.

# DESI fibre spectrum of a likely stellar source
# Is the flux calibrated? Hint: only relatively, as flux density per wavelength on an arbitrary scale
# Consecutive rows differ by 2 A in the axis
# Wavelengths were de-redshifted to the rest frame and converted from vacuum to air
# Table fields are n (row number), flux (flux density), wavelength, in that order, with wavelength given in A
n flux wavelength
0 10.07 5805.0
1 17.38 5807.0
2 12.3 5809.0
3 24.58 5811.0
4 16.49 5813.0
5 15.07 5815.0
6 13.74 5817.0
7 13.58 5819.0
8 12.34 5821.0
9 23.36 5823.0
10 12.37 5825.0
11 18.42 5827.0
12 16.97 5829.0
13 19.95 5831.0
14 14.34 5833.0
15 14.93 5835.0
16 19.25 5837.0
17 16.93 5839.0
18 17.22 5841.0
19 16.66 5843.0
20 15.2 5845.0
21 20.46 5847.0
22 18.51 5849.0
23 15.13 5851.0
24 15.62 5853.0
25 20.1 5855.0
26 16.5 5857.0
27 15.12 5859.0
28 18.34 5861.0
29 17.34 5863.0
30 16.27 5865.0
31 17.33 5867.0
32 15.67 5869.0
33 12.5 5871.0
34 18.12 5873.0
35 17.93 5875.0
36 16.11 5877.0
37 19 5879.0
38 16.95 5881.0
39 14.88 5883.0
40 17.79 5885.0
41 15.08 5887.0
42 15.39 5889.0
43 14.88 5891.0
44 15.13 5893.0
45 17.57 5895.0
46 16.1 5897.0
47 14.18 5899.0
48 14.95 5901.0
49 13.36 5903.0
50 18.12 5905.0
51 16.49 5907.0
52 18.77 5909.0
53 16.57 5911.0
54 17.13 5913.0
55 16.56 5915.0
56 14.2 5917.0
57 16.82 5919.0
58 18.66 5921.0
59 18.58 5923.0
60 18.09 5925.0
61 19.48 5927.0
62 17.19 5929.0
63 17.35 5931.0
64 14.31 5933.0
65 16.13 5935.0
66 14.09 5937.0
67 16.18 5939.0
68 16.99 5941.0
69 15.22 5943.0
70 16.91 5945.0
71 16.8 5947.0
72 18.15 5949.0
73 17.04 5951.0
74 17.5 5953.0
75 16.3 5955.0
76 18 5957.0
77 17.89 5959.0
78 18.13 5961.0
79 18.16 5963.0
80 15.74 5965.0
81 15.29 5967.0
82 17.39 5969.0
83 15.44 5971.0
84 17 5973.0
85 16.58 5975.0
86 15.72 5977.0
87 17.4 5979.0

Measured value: 1.0 A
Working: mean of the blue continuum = 16.6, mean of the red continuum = 16.7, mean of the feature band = 16.1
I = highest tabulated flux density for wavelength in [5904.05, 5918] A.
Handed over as 18.77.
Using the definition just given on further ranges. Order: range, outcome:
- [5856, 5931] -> 19.48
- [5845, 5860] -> 20.46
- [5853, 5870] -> 20.1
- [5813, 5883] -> 23.36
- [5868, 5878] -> 18.12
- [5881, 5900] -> 17.79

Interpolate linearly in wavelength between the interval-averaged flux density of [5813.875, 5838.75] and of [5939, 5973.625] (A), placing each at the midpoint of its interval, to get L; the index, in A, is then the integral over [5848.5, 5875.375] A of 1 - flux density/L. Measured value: -0.5 A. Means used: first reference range 16.2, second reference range 16.9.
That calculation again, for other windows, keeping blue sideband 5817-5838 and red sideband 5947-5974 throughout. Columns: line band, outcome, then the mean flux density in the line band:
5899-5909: 0.5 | 15.9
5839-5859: -0.8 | 17.1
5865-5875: 0.3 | 16.1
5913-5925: -0.1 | 17.1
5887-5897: 0.6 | 15.7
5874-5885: -0.2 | 17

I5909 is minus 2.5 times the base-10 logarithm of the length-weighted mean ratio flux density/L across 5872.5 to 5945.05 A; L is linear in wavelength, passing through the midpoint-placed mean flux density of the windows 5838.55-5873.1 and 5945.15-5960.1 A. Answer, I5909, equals 0.04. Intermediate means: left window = 16.8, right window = 17.4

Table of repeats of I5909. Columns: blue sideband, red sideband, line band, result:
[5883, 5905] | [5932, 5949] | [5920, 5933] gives -0.13 mag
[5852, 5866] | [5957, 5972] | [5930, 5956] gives 0.04 mag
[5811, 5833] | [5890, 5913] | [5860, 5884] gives -0.03 mag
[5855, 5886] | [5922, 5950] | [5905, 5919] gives 0.00 mag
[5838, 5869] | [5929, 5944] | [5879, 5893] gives 0.04 mag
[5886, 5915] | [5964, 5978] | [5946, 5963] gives -0.09 mag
